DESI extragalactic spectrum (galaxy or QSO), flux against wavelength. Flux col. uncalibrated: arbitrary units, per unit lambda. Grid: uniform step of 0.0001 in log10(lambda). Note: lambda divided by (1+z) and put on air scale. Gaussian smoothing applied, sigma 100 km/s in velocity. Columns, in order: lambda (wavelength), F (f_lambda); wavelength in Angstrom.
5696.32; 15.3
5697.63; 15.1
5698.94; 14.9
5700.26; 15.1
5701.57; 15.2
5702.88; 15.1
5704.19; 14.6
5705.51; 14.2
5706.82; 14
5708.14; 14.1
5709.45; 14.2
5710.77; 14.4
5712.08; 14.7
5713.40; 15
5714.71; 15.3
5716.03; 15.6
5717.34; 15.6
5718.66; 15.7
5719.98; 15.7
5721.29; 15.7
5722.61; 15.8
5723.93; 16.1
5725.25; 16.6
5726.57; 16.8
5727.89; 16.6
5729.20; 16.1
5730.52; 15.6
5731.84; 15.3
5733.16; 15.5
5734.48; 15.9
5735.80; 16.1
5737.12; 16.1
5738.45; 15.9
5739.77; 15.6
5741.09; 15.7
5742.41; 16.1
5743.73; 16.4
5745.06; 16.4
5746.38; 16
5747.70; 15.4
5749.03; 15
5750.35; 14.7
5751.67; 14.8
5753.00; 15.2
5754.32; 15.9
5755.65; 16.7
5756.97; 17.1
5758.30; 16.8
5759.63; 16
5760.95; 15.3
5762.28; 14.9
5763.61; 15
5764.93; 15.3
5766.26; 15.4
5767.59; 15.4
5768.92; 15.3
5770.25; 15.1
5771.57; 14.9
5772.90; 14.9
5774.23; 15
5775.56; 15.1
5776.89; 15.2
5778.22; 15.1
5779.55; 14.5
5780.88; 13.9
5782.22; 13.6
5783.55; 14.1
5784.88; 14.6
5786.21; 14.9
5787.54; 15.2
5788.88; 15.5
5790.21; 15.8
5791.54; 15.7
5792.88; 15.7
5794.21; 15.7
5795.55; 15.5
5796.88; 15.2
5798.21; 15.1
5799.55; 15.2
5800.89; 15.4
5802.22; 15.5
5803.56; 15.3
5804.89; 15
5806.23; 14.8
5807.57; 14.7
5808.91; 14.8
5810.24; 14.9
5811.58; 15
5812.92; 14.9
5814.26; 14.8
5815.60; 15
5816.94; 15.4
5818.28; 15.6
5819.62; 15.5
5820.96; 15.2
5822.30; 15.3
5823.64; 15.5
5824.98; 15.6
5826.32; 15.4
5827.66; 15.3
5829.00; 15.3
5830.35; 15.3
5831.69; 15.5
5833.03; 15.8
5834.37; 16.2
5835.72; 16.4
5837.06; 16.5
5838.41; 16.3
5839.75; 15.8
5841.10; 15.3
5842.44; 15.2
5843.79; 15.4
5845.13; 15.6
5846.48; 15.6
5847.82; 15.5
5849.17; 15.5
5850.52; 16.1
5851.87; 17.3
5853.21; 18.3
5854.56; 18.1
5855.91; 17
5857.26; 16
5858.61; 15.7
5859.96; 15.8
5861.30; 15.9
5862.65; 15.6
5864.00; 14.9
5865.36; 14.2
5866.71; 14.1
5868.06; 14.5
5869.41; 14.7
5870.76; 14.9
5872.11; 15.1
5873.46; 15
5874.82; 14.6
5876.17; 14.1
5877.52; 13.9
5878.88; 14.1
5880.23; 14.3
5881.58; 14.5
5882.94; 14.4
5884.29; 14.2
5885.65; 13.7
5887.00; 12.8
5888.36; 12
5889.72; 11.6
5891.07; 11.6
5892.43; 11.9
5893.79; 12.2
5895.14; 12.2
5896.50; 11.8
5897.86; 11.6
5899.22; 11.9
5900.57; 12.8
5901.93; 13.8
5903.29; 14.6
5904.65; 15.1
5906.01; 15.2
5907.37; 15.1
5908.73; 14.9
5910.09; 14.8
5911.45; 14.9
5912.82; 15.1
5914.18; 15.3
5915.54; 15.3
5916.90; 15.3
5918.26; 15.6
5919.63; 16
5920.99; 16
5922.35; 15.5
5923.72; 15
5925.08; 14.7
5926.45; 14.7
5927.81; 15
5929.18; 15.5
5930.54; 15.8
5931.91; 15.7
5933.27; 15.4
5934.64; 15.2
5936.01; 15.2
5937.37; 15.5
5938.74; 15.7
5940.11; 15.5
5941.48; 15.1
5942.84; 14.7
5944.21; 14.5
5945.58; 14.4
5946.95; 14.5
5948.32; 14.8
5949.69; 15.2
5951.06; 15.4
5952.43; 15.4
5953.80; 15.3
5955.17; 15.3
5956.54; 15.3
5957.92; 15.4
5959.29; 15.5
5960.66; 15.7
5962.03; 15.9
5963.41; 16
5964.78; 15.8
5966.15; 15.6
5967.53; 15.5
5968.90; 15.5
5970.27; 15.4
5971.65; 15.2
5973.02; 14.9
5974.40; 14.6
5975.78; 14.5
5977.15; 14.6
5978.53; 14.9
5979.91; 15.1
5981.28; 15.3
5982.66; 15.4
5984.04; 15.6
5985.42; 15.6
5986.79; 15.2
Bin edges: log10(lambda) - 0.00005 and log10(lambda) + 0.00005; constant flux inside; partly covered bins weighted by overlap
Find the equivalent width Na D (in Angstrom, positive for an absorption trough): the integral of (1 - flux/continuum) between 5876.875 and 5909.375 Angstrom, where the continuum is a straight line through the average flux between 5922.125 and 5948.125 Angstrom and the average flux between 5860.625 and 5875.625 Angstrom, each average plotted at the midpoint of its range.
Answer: 3.5 Angstrom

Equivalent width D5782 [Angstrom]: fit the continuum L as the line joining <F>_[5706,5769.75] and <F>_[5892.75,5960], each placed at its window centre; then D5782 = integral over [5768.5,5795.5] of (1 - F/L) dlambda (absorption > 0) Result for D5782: 0.7 Angstrom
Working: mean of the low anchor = 15.6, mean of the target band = 15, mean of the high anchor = 14.8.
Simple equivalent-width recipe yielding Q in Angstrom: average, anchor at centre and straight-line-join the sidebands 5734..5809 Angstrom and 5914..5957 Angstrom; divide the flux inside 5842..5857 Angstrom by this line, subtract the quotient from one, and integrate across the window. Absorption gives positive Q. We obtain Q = -1.0 Angstrom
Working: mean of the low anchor 15.4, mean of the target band 16.3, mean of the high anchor 15.2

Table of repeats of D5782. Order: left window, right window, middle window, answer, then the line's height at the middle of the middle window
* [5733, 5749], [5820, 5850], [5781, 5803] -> 0.85 Angstrom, 15.7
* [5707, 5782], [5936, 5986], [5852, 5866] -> -0.77 Angstrom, 15.4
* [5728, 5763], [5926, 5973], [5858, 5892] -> 2.78 Angstrom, 15.5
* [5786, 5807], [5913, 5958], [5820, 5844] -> -0.48 Angstrom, 15.3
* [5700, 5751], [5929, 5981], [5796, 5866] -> -0.95 Angstrom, 15.4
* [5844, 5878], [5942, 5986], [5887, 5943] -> 3.53 Angstrom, 15.4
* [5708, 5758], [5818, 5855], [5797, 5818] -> 0.99 Angstrom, 15.8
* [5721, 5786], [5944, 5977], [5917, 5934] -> -0.14 Angstrom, 15.3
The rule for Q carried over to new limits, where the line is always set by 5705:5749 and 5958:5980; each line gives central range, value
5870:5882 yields 0.7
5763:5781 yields 0.6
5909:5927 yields 0.1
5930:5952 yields 0.2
